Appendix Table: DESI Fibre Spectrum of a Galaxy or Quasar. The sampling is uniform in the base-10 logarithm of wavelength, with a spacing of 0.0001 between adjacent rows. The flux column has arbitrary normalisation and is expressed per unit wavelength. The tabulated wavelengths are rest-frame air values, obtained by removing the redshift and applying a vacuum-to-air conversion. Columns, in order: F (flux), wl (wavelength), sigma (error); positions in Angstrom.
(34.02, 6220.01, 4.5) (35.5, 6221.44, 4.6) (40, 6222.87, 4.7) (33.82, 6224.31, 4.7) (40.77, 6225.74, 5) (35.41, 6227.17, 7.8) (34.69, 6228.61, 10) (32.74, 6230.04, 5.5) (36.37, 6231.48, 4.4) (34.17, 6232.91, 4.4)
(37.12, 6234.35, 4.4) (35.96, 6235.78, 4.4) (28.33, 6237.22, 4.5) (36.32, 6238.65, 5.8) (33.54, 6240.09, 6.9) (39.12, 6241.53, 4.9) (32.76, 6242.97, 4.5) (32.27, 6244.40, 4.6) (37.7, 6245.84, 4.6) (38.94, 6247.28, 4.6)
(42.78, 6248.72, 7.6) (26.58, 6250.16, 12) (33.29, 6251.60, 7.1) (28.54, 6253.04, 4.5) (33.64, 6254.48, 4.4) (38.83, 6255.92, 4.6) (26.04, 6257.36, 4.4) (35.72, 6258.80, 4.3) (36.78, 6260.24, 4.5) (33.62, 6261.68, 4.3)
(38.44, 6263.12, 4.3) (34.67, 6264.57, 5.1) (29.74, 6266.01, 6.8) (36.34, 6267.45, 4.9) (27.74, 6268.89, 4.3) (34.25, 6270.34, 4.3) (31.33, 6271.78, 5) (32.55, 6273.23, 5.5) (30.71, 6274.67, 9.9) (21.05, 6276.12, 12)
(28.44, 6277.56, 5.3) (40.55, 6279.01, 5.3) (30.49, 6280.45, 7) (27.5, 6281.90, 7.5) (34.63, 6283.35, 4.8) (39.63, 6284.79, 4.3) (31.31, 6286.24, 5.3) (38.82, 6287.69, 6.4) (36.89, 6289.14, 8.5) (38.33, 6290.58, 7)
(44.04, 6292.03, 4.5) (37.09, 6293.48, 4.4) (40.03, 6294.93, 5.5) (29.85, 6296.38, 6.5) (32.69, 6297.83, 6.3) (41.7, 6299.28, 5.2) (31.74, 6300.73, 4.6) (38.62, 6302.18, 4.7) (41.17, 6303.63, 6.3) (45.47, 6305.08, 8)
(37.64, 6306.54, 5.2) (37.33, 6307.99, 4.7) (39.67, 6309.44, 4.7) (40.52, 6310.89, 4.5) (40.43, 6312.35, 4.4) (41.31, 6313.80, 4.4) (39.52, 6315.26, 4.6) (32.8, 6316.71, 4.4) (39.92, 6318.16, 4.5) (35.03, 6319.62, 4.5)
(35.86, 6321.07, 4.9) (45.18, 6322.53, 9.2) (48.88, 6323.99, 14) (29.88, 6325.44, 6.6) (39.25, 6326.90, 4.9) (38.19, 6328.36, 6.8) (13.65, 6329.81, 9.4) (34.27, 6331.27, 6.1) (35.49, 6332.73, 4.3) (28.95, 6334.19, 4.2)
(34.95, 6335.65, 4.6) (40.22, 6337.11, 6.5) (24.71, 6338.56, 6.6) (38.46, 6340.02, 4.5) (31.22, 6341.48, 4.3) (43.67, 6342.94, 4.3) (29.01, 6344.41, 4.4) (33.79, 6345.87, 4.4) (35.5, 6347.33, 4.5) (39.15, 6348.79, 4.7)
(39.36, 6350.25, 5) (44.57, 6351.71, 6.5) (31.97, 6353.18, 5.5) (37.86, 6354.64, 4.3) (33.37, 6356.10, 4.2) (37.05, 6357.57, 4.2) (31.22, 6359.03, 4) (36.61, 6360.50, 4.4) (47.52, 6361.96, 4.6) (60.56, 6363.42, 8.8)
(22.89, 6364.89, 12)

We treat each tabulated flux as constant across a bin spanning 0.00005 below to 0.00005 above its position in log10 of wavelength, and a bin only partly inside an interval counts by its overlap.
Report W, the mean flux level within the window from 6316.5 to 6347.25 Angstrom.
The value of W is 35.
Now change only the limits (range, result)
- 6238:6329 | 35.8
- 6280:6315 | 37.4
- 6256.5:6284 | 32.2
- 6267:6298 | 33.8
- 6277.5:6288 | 34.1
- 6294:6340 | 36.6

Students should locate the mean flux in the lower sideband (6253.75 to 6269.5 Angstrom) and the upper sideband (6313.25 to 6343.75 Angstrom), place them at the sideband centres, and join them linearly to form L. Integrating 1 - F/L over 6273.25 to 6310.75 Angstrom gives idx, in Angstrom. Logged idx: -1.2 Angstrom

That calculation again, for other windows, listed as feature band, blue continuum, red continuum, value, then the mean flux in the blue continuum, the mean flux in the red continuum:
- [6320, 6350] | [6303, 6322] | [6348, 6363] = 2.8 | 39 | 38.3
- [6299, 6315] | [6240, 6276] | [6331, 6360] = -2.3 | 33.6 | 35.3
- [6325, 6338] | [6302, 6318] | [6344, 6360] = 1.7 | 39.5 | 35.9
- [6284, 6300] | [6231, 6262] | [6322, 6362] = -1.0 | 34.5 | 35.6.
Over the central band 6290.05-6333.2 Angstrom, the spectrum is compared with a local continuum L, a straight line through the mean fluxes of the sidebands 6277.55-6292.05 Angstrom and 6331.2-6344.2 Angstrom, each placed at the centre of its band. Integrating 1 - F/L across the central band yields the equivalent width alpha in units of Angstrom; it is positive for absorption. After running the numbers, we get -3.2 Angstrom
